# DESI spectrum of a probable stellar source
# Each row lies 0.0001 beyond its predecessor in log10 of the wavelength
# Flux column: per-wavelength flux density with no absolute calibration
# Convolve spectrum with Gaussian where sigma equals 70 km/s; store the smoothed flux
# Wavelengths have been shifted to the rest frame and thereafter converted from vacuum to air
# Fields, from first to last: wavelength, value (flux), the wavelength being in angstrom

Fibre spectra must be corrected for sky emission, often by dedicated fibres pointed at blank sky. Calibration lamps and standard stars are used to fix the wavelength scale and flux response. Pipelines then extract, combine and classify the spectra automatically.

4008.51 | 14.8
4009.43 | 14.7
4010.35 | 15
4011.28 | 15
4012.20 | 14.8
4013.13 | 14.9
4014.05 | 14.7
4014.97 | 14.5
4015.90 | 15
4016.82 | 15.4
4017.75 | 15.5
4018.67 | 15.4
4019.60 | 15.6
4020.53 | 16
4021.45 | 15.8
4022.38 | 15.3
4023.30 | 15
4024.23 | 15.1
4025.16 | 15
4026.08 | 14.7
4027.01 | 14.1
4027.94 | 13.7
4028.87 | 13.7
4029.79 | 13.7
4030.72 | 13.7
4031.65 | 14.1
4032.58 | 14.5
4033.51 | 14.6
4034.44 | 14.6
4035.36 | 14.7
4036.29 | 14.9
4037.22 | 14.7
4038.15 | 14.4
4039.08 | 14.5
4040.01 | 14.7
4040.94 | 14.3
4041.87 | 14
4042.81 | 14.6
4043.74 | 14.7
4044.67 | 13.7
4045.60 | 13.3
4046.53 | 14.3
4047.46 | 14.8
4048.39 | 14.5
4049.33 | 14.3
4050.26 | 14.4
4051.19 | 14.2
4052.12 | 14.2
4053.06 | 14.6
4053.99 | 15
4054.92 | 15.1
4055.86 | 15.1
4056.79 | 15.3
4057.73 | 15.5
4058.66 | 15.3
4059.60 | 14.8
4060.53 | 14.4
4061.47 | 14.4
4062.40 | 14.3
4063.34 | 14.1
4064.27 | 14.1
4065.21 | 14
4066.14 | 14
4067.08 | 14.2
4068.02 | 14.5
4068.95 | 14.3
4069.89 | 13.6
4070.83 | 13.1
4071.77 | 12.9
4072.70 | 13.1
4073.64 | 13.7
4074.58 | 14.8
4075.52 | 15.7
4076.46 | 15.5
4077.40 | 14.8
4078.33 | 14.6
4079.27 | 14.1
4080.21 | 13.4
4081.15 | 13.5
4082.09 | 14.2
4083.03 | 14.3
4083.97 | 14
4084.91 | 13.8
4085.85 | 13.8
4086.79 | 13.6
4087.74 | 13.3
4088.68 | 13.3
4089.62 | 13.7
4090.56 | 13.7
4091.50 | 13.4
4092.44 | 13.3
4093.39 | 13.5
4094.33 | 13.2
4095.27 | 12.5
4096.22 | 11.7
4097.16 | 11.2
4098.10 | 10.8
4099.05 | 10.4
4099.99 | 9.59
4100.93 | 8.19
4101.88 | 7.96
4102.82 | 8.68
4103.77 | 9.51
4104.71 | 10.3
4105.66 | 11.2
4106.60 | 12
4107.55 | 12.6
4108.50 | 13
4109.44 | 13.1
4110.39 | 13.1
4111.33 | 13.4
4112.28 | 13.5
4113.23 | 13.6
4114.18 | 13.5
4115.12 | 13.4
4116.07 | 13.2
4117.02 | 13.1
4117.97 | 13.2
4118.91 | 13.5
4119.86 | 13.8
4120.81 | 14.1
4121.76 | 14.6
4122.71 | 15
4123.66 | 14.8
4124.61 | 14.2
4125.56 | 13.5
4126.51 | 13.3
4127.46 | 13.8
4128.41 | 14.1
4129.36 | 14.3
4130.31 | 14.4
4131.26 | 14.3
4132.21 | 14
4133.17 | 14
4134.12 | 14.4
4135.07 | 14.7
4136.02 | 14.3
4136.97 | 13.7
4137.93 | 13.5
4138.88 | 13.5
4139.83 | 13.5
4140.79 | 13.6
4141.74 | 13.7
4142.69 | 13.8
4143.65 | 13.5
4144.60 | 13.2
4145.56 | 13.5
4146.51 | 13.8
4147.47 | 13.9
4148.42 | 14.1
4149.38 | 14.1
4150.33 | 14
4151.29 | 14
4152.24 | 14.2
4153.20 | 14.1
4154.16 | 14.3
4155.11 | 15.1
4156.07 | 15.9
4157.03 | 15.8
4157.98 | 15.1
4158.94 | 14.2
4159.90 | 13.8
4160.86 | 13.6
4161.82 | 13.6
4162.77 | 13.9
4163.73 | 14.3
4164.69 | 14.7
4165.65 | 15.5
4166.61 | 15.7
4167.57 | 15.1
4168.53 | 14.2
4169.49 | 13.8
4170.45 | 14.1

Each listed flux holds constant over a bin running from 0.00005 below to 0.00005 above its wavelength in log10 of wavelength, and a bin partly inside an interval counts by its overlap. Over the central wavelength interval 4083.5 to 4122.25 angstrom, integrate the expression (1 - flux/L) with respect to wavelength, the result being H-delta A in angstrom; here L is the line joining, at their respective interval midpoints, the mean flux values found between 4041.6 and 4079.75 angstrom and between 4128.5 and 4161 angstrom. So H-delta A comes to 4.8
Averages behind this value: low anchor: 14.4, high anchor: 14.1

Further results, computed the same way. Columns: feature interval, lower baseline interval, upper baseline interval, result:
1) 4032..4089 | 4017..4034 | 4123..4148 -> 0.7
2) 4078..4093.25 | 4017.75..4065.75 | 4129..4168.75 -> 0.7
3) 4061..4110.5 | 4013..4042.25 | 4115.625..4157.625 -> 4.8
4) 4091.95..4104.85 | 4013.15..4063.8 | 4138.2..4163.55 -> 3.2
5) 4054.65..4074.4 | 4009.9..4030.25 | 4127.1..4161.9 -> 0.5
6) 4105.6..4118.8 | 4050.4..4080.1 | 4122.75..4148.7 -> 1.0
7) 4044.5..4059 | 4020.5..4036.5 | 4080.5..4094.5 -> -0.4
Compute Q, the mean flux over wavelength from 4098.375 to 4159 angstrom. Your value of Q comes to 13.3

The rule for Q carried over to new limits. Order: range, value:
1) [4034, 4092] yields 14.3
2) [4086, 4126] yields 12.6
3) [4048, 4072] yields 14.4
